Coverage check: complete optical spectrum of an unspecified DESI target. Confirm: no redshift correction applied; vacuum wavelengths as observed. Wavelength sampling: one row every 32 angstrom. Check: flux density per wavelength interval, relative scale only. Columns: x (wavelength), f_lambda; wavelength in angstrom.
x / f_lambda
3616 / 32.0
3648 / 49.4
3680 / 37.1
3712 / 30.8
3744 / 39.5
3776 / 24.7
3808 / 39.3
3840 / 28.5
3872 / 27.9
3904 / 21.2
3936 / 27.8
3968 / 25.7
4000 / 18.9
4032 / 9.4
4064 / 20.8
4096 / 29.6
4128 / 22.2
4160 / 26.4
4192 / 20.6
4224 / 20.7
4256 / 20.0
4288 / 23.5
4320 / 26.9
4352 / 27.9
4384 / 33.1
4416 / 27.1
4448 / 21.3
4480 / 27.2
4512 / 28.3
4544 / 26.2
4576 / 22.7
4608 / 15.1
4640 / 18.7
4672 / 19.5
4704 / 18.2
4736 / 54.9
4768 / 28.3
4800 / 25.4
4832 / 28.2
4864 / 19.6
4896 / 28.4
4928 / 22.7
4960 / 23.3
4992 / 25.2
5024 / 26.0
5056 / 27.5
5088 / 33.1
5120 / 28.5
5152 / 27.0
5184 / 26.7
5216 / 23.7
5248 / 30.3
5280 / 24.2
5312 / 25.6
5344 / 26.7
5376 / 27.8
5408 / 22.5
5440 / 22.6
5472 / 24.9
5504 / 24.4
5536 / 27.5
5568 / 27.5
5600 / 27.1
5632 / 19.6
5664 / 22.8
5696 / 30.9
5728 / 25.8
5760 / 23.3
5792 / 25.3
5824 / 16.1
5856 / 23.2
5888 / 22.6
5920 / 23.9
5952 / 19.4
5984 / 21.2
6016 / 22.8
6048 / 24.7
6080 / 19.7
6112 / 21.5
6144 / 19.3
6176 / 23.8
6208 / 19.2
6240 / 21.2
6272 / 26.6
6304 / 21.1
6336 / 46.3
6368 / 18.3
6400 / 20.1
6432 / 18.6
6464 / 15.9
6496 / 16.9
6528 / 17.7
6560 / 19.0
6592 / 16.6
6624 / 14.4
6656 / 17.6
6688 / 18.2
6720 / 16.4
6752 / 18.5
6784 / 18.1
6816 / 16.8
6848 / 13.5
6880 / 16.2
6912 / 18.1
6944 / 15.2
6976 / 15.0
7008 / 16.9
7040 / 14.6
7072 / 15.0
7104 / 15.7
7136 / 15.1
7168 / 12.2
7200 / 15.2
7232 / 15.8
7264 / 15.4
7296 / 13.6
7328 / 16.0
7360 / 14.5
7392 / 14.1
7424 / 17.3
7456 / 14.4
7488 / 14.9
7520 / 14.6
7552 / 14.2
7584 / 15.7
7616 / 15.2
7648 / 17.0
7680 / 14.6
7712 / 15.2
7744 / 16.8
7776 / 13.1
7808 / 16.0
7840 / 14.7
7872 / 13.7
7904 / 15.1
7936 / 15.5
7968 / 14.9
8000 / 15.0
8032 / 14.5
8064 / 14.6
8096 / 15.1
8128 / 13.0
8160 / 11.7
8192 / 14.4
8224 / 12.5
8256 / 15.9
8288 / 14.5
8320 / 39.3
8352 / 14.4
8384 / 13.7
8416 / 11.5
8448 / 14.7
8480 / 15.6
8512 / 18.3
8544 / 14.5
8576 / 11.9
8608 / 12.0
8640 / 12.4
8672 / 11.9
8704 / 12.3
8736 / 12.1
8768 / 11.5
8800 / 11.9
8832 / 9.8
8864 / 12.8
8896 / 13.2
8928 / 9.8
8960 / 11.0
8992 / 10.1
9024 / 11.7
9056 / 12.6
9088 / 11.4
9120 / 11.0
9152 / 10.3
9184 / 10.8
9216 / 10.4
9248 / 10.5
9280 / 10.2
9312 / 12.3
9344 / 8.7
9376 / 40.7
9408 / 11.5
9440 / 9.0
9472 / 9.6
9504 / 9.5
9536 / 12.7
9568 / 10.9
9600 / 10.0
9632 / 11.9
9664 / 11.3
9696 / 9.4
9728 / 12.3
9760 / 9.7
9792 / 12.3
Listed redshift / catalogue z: 0.27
